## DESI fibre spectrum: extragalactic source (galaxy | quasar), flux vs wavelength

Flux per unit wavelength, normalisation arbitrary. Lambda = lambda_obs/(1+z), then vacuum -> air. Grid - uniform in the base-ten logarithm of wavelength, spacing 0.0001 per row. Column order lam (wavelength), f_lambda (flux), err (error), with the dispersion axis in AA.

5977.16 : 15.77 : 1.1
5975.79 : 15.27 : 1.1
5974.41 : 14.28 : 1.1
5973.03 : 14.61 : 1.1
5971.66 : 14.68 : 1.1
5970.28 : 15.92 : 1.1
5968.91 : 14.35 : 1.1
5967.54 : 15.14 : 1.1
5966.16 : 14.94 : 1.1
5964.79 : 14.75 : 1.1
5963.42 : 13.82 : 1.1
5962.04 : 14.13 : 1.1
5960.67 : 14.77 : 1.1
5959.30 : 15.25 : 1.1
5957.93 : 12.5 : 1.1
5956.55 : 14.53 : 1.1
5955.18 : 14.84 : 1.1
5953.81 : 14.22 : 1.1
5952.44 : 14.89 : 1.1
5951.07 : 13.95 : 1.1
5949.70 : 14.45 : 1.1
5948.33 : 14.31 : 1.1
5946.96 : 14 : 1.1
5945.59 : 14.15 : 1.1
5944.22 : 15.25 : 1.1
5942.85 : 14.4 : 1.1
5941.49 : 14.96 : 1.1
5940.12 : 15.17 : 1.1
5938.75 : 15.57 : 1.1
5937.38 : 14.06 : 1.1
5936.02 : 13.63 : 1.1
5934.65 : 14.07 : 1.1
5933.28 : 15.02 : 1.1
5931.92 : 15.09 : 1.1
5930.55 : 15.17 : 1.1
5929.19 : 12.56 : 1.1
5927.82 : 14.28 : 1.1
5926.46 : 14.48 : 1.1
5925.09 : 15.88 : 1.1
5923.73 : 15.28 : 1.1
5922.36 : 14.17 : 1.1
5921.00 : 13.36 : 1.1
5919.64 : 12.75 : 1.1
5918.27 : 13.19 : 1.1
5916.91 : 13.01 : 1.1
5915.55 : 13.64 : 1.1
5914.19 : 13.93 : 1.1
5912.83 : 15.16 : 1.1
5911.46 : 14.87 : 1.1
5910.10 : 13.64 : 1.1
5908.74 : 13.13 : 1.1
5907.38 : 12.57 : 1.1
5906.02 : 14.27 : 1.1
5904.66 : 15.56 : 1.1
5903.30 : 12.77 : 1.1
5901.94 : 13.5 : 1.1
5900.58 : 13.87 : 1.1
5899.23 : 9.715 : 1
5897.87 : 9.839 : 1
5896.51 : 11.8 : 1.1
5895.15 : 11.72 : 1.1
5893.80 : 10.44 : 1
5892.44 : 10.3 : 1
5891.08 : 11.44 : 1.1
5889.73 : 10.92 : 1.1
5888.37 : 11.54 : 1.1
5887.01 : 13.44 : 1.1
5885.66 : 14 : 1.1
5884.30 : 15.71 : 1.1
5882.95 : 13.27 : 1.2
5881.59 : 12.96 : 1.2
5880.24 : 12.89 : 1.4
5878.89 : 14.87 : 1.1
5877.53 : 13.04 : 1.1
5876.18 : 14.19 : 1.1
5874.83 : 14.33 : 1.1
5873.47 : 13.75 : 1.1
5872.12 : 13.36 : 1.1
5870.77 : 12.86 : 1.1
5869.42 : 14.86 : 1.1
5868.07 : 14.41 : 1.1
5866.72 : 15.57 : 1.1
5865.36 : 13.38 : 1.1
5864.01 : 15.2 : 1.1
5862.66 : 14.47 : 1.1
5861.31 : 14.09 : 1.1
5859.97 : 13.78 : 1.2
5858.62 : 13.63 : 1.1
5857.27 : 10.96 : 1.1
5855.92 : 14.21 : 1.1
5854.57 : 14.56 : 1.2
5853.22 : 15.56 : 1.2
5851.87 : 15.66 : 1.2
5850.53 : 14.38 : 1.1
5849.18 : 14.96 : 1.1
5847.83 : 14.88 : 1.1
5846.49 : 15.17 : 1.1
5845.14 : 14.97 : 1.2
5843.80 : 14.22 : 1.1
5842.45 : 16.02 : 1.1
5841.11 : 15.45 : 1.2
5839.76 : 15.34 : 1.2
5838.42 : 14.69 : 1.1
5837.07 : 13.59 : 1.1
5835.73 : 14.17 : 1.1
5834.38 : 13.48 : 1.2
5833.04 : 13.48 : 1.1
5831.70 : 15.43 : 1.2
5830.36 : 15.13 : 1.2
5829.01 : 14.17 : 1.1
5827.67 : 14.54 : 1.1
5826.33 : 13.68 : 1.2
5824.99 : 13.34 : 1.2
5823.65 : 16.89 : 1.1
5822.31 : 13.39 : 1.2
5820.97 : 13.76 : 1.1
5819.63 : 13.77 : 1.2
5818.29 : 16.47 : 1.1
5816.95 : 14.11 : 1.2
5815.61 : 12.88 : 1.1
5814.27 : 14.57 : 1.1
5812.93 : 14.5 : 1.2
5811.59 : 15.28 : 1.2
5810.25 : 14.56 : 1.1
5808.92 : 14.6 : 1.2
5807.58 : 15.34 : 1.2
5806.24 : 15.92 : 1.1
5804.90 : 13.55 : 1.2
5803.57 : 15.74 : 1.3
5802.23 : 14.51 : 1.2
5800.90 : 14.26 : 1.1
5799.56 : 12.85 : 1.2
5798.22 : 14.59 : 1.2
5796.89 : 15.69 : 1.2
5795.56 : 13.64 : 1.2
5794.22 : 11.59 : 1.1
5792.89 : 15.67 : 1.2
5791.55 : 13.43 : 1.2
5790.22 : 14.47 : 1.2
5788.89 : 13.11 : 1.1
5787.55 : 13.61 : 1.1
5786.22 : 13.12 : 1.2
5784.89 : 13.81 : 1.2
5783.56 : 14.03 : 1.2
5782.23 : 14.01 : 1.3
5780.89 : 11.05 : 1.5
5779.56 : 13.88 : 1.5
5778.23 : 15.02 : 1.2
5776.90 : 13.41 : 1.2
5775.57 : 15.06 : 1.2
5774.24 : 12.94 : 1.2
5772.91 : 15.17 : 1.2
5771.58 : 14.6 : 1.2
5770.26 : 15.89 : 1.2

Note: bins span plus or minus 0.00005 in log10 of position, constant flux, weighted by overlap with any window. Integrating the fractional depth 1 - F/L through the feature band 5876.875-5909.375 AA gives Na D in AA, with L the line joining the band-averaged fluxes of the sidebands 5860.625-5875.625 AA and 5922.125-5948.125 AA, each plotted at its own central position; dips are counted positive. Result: 3.9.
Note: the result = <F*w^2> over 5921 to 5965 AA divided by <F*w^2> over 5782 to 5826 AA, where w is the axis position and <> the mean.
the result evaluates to 1.06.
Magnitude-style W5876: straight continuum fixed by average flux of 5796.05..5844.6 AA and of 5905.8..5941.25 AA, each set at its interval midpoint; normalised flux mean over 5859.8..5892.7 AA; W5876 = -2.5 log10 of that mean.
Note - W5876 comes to 0.06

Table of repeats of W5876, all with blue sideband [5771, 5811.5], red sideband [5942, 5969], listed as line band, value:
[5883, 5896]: 0.17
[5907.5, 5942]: 0.01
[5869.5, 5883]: 0.05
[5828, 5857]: -0.03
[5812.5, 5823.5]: -0.01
